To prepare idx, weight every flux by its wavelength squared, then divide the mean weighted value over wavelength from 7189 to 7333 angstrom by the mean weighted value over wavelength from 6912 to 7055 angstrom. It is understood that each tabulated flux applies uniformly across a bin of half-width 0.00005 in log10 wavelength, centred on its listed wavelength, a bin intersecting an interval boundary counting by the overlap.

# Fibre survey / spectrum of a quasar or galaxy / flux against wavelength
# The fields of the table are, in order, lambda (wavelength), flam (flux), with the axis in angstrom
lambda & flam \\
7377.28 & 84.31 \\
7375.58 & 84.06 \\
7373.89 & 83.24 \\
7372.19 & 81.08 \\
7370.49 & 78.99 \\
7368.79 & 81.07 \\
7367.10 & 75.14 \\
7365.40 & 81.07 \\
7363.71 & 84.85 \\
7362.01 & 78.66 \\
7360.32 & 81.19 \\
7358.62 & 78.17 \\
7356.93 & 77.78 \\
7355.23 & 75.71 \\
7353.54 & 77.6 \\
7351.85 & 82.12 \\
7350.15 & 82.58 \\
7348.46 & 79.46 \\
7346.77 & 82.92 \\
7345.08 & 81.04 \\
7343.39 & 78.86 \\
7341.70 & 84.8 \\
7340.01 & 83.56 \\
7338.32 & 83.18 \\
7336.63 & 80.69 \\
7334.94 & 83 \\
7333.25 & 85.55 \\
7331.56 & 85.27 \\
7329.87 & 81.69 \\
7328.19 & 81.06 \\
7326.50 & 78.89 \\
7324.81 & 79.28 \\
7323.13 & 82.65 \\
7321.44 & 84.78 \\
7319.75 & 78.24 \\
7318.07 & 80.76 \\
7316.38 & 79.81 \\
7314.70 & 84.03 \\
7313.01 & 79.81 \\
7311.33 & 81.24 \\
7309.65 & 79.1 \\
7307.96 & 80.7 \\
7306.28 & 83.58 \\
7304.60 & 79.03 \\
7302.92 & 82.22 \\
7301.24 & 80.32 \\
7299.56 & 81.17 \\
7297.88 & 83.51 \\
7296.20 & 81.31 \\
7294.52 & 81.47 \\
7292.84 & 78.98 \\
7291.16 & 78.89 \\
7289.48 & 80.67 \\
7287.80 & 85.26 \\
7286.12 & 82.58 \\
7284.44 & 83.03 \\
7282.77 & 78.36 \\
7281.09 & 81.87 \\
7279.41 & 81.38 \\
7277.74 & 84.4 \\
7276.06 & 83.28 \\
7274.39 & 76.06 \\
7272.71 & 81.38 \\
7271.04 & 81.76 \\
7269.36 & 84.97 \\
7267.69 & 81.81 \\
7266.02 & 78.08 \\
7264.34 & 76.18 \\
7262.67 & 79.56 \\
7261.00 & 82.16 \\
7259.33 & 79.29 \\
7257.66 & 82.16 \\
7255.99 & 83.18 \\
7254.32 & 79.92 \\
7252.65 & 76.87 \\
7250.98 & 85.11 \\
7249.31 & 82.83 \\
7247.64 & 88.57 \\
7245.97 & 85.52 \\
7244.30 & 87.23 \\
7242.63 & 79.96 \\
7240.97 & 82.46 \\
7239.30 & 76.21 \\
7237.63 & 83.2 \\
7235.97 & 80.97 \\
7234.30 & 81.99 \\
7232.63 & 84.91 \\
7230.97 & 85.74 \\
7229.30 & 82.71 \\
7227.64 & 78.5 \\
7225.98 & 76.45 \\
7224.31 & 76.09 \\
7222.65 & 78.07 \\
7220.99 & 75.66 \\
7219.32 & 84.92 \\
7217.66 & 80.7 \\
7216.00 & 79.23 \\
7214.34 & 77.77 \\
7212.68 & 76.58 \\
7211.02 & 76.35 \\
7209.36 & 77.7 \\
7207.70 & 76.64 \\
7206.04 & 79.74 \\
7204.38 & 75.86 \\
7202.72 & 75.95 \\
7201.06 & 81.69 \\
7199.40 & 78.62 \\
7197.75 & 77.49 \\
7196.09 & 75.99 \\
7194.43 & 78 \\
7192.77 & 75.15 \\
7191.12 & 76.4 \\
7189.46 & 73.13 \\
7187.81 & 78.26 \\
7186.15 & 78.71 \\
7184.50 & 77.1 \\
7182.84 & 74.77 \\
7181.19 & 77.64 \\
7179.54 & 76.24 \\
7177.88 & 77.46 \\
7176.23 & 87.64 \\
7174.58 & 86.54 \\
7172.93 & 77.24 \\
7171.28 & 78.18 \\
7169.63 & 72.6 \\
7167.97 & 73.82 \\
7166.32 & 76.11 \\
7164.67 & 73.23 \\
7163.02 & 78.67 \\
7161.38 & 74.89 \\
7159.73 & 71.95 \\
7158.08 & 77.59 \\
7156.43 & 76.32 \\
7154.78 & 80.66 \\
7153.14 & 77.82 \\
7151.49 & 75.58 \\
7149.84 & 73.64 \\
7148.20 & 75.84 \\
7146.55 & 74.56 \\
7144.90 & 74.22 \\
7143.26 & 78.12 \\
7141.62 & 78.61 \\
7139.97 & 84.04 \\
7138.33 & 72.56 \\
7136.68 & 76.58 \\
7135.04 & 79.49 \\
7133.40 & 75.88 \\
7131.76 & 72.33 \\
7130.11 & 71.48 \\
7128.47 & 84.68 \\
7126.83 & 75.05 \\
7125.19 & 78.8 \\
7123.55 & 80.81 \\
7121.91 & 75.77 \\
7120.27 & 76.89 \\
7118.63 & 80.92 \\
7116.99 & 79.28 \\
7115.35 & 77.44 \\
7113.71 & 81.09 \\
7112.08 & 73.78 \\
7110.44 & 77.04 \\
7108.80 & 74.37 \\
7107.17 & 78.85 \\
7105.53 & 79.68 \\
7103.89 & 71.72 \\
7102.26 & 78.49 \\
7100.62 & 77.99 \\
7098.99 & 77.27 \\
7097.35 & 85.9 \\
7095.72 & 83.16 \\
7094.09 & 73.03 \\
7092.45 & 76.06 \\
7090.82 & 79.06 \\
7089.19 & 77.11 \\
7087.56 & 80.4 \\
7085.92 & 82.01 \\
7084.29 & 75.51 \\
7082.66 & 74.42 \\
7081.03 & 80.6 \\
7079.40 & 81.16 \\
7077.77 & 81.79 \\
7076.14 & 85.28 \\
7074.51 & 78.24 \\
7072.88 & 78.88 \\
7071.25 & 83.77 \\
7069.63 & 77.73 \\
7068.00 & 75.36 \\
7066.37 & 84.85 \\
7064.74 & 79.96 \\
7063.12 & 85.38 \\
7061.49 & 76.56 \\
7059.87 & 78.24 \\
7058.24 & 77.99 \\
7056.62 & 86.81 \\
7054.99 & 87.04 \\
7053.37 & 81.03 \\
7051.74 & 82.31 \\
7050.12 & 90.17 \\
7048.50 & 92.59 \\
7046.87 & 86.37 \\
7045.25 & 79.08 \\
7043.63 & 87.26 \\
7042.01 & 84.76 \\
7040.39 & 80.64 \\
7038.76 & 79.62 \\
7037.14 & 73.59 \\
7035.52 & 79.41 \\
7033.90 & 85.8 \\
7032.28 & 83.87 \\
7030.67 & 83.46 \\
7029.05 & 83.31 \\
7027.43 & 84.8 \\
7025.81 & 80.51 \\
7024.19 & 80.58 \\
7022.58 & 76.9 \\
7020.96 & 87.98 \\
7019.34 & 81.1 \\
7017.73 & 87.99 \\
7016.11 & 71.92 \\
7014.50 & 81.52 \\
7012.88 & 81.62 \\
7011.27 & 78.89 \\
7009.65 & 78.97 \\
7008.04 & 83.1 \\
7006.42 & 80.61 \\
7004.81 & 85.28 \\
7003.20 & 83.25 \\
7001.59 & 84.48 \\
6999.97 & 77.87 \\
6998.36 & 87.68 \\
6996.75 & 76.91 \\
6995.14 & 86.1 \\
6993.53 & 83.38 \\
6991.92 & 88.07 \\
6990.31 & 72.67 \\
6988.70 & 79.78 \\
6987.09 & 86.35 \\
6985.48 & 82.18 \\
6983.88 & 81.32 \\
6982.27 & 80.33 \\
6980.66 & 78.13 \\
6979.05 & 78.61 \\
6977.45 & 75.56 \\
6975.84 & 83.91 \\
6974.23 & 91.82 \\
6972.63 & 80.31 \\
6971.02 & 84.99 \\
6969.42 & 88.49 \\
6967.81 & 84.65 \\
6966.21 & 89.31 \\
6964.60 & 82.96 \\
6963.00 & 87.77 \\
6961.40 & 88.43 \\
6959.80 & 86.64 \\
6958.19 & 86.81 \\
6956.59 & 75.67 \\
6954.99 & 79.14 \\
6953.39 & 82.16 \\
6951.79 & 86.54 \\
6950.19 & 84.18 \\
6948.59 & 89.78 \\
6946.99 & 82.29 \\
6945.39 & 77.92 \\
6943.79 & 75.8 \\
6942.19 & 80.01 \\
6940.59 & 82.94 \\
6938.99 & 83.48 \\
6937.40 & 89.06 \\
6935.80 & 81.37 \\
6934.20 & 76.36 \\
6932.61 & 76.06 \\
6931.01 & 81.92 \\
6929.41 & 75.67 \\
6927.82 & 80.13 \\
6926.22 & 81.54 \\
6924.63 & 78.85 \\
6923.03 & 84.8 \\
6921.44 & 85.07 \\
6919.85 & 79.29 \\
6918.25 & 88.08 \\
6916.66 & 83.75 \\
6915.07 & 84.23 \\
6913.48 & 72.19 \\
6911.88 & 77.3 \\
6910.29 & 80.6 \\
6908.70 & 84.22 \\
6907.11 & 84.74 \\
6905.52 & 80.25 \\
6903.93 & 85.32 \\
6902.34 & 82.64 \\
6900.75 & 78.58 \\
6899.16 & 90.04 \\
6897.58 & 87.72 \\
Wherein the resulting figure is 1.06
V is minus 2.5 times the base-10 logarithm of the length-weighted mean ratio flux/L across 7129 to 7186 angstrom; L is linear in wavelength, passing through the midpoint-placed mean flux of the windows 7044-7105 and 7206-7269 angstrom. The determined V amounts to 0.053 mag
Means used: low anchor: 80.7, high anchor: 80.6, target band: 76.8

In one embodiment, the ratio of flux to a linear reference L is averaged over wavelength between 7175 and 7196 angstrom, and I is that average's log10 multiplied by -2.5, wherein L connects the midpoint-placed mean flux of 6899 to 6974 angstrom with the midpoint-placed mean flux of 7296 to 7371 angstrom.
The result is 0.054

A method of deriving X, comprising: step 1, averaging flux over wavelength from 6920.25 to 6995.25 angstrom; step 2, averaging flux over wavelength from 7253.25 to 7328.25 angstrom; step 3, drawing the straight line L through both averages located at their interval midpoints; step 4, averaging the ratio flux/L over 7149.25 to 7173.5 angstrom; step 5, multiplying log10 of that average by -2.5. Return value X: 0.08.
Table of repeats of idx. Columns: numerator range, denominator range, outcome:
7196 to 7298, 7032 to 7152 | 1.06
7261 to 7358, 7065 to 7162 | 1.10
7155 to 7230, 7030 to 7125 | 1.00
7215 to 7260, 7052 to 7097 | 1.06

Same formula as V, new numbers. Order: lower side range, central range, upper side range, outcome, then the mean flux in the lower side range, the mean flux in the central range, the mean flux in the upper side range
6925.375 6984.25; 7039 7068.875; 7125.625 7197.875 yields -0.04 mag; 82.5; 83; 76.9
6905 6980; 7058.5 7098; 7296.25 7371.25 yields 0.03 mag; 82.5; 79.7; 81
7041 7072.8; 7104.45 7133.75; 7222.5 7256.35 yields 0.07 mag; 82.9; 77.4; 81.8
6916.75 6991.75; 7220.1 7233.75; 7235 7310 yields 0.02 mag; 82.4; 79.8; 81.5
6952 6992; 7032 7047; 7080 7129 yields -0.02 mag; 83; 81.8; 78.2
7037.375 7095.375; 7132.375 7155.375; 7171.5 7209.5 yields 0.03 mag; 81.1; 76.9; 78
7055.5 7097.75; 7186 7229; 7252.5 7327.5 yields 0.04 mag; 80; 77.7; 81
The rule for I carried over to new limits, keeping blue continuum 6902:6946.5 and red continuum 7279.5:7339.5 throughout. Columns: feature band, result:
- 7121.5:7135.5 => 0.06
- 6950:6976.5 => -0.05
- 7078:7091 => 0.03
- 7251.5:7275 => 0.01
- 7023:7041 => 0.00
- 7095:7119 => 0.04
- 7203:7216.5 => 0.06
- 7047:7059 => -0.05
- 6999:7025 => 0.00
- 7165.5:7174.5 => 0.07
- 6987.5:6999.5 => -0.01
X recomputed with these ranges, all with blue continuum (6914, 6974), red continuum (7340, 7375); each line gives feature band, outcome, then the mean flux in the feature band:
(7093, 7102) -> 0.04 mag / 79.3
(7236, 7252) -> -0.03 mag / 83.3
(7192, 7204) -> 0.05 mag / 77.5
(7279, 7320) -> 0.00 mag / 81.1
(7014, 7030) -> 0.01 mag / 81.7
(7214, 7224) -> 0.03 mag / 79.3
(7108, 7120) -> 0.06 mag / 77.7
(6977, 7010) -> 0.01 mag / 81.6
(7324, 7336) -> -0.02 mag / 82.1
